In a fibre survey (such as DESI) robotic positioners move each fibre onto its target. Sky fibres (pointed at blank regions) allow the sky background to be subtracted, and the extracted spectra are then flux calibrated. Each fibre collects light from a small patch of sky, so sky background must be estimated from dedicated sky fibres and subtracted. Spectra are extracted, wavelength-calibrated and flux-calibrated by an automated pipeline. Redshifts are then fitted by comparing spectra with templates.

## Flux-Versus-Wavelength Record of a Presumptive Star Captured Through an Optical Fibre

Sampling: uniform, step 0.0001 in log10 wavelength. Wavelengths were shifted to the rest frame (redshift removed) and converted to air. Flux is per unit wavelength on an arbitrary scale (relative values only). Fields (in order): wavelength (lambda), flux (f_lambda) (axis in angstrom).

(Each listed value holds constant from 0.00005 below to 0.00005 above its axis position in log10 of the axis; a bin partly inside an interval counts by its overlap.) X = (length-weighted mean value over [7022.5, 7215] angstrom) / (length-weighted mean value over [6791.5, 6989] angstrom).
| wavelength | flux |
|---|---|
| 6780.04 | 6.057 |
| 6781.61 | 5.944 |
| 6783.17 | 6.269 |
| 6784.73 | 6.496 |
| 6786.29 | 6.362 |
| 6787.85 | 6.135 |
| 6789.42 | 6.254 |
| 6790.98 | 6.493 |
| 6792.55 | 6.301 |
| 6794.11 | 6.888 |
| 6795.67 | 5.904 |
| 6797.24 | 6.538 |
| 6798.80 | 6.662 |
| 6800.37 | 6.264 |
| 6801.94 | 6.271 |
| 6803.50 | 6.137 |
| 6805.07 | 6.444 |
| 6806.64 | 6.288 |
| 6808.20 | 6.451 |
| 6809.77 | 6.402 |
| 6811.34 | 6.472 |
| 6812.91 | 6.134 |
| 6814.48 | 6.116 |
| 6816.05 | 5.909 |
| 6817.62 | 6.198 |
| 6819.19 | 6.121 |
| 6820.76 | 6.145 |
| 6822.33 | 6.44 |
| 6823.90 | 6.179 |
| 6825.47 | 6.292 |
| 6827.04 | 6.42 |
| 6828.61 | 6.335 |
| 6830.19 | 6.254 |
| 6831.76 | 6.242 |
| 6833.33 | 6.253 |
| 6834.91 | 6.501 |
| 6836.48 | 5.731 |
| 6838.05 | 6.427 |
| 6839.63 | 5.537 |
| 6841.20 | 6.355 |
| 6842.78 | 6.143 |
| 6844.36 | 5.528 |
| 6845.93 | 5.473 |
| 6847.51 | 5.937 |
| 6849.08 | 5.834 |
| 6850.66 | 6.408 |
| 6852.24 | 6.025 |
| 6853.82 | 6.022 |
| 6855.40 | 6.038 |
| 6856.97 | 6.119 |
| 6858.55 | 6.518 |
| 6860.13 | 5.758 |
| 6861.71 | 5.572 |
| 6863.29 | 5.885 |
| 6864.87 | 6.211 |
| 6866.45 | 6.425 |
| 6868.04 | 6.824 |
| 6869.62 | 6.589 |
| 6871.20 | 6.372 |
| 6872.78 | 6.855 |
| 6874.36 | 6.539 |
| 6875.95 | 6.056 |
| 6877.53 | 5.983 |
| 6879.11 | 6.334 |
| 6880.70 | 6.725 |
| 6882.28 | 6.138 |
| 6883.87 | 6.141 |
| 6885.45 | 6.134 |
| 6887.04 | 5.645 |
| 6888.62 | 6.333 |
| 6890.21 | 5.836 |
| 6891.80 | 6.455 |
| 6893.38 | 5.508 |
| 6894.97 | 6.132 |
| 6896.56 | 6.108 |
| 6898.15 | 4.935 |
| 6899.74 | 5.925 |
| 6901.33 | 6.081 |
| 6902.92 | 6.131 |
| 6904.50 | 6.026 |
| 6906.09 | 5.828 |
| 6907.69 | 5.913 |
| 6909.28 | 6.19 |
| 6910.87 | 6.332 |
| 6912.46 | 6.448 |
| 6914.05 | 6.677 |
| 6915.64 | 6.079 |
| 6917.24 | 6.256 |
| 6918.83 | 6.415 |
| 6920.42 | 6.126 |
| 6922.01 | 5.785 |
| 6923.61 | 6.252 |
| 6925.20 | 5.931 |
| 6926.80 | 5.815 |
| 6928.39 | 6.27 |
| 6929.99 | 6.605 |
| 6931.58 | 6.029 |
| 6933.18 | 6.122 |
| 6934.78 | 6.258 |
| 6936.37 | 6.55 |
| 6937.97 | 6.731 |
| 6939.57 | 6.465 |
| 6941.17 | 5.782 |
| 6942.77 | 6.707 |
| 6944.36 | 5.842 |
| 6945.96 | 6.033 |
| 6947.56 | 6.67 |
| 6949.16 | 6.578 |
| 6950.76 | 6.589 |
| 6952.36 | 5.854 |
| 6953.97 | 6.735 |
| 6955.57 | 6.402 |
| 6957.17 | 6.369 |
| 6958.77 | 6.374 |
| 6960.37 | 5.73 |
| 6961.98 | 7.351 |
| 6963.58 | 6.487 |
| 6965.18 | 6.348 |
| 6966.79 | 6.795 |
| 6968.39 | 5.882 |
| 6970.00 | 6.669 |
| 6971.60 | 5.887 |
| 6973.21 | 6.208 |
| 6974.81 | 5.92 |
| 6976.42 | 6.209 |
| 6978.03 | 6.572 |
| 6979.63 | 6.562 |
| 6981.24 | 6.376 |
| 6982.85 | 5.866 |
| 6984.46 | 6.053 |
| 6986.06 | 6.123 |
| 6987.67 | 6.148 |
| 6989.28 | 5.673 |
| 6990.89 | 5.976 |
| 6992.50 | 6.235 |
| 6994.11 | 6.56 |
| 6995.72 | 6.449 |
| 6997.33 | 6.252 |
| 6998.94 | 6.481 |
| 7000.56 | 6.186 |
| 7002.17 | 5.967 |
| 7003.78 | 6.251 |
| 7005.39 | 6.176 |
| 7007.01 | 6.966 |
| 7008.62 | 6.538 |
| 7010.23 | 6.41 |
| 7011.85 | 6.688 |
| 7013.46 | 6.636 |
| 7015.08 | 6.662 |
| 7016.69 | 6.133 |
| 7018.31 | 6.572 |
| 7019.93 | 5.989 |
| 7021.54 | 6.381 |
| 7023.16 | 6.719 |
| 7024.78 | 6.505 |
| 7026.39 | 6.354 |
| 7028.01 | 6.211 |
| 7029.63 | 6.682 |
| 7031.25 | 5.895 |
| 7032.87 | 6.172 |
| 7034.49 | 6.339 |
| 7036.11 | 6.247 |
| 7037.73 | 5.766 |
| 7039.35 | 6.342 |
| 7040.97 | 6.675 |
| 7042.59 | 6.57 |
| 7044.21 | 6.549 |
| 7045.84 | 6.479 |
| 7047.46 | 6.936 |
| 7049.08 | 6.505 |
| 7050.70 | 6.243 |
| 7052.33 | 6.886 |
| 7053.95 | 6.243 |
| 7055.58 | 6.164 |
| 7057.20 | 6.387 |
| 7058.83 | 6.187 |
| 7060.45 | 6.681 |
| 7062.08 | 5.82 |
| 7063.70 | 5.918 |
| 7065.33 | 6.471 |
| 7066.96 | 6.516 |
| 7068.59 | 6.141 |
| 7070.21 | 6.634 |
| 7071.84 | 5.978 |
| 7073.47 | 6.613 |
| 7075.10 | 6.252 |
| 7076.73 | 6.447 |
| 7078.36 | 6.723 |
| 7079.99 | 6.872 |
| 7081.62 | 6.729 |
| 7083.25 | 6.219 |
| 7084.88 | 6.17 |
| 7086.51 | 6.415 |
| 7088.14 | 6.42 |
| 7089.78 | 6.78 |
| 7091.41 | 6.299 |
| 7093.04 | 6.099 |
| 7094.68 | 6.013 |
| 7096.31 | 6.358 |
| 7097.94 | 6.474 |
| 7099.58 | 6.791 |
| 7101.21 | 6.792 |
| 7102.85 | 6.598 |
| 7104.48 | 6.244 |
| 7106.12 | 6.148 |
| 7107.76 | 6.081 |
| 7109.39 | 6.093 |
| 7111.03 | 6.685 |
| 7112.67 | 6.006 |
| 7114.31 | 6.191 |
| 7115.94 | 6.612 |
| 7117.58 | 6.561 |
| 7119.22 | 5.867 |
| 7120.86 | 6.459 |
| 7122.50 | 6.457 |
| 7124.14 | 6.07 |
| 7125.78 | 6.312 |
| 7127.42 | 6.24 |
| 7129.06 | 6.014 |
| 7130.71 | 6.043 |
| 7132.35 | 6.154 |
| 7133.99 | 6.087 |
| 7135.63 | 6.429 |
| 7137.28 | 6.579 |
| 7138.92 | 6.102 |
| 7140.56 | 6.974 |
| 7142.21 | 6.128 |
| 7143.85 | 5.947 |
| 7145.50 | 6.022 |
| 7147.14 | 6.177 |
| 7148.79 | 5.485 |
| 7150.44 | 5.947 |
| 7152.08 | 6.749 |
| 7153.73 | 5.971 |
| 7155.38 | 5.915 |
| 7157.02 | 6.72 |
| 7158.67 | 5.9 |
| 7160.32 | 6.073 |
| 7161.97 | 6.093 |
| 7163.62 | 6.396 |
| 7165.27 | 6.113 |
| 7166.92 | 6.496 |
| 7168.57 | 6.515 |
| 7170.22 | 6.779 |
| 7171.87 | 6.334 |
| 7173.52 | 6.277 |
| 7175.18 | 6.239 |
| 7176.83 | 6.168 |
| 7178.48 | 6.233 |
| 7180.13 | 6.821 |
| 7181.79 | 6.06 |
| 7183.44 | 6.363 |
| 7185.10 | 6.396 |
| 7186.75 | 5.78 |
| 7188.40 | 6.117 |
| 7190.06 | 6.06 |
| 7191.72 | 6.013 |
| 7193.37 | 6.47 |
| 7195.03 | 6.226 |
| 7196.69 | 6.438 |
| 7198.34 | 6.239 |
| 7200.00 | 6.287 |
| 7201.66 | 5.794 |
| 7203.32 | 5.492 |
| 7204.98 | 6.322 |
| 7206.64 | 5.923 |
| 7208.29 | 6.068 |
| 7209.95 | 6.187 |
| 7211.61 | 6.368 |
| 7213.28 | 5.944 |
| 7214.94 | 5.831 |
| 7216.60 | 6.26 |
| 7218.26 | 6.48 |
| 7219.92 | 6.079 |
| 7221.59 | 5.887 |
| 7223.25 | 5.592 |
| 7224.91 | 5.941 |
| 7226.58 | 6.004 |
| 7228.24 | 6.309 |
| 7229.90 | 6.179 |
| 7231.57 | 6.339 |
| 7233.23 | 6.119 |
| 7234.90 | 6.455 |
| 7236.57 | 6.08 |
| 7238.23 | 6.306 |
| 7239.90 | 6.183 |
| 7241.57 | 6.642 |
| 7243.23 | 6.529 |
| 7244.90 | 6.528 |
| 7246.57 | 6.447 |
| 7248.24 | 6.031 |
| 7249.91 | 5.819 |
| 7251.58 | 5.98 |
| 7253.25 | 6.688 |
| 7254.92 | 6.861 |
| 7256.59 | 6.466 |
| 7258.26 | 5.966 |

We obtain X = 1.01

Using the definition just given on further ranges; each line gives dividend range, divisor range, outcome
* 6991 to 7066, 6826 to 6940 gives 1.04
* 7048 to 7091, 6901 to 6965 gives 1.02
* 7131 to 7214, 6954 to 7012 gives 0.98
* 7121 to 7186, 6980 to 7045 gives 0.99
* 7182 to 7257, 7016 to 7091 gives 0.97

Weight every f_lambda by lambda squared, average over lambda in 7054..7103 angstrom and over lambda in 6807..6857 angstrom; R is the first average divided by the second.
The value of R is 1.12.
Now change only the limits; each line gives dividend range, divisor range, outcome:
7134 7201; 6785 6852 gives 1.11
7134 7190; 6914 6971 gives 1.05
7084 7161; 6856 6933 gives 1.09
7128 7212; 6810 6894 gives 1.10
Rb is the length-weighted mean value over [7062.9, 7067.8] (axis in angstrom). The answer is 6.29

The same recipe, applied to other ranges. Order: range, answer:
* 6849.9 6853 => 6.21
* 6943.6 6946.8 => 5.95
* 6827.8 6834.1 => 6.27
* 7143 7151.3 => 5.92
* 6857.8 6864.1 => 5.93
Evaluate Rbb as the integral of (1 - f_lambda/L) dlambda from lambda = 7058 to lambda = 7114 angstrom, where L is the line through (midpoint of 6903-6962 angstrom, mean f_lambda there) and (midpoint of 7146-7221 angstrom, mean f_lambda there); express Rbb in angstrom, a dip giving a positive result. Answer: -1.40 angstrom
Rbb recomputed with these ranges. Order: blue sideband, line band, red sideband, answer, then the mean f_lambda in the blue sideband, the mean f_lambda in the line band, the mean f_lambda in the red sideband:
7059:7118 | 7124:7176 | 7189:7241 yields 0.2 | 6.38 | 6.23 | 6.13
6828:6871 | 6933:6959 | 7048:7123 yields -0.6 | 6.11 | 6.36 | 6.38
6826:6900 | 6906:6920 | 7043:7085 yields -0.1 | 6.12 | 6.25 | 6.42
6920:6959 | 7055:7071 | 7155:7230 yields -0.2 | 6.28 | 6.3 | 6.18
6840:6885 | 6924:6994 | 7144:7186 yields -1.0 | 6.17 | 6.28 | 6.24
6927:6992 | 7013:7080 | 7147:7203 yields -1.3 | 6.29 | 6.39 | 6.22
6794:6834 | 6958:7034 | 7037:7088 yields 0.6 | 6.29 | 6.33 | 6.41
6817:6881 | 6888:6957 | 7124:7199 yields 0.1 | 6.18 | 6.18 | 6.23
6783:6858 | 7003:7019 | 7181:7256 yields -0.8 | 6.21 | 6.5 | 6.18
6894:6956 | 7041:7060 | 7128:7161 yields -0.9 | 6.19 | 6.48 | 6.17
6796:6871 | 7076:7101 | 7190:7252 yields -1.2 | 6.19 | 6.46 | 6.16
